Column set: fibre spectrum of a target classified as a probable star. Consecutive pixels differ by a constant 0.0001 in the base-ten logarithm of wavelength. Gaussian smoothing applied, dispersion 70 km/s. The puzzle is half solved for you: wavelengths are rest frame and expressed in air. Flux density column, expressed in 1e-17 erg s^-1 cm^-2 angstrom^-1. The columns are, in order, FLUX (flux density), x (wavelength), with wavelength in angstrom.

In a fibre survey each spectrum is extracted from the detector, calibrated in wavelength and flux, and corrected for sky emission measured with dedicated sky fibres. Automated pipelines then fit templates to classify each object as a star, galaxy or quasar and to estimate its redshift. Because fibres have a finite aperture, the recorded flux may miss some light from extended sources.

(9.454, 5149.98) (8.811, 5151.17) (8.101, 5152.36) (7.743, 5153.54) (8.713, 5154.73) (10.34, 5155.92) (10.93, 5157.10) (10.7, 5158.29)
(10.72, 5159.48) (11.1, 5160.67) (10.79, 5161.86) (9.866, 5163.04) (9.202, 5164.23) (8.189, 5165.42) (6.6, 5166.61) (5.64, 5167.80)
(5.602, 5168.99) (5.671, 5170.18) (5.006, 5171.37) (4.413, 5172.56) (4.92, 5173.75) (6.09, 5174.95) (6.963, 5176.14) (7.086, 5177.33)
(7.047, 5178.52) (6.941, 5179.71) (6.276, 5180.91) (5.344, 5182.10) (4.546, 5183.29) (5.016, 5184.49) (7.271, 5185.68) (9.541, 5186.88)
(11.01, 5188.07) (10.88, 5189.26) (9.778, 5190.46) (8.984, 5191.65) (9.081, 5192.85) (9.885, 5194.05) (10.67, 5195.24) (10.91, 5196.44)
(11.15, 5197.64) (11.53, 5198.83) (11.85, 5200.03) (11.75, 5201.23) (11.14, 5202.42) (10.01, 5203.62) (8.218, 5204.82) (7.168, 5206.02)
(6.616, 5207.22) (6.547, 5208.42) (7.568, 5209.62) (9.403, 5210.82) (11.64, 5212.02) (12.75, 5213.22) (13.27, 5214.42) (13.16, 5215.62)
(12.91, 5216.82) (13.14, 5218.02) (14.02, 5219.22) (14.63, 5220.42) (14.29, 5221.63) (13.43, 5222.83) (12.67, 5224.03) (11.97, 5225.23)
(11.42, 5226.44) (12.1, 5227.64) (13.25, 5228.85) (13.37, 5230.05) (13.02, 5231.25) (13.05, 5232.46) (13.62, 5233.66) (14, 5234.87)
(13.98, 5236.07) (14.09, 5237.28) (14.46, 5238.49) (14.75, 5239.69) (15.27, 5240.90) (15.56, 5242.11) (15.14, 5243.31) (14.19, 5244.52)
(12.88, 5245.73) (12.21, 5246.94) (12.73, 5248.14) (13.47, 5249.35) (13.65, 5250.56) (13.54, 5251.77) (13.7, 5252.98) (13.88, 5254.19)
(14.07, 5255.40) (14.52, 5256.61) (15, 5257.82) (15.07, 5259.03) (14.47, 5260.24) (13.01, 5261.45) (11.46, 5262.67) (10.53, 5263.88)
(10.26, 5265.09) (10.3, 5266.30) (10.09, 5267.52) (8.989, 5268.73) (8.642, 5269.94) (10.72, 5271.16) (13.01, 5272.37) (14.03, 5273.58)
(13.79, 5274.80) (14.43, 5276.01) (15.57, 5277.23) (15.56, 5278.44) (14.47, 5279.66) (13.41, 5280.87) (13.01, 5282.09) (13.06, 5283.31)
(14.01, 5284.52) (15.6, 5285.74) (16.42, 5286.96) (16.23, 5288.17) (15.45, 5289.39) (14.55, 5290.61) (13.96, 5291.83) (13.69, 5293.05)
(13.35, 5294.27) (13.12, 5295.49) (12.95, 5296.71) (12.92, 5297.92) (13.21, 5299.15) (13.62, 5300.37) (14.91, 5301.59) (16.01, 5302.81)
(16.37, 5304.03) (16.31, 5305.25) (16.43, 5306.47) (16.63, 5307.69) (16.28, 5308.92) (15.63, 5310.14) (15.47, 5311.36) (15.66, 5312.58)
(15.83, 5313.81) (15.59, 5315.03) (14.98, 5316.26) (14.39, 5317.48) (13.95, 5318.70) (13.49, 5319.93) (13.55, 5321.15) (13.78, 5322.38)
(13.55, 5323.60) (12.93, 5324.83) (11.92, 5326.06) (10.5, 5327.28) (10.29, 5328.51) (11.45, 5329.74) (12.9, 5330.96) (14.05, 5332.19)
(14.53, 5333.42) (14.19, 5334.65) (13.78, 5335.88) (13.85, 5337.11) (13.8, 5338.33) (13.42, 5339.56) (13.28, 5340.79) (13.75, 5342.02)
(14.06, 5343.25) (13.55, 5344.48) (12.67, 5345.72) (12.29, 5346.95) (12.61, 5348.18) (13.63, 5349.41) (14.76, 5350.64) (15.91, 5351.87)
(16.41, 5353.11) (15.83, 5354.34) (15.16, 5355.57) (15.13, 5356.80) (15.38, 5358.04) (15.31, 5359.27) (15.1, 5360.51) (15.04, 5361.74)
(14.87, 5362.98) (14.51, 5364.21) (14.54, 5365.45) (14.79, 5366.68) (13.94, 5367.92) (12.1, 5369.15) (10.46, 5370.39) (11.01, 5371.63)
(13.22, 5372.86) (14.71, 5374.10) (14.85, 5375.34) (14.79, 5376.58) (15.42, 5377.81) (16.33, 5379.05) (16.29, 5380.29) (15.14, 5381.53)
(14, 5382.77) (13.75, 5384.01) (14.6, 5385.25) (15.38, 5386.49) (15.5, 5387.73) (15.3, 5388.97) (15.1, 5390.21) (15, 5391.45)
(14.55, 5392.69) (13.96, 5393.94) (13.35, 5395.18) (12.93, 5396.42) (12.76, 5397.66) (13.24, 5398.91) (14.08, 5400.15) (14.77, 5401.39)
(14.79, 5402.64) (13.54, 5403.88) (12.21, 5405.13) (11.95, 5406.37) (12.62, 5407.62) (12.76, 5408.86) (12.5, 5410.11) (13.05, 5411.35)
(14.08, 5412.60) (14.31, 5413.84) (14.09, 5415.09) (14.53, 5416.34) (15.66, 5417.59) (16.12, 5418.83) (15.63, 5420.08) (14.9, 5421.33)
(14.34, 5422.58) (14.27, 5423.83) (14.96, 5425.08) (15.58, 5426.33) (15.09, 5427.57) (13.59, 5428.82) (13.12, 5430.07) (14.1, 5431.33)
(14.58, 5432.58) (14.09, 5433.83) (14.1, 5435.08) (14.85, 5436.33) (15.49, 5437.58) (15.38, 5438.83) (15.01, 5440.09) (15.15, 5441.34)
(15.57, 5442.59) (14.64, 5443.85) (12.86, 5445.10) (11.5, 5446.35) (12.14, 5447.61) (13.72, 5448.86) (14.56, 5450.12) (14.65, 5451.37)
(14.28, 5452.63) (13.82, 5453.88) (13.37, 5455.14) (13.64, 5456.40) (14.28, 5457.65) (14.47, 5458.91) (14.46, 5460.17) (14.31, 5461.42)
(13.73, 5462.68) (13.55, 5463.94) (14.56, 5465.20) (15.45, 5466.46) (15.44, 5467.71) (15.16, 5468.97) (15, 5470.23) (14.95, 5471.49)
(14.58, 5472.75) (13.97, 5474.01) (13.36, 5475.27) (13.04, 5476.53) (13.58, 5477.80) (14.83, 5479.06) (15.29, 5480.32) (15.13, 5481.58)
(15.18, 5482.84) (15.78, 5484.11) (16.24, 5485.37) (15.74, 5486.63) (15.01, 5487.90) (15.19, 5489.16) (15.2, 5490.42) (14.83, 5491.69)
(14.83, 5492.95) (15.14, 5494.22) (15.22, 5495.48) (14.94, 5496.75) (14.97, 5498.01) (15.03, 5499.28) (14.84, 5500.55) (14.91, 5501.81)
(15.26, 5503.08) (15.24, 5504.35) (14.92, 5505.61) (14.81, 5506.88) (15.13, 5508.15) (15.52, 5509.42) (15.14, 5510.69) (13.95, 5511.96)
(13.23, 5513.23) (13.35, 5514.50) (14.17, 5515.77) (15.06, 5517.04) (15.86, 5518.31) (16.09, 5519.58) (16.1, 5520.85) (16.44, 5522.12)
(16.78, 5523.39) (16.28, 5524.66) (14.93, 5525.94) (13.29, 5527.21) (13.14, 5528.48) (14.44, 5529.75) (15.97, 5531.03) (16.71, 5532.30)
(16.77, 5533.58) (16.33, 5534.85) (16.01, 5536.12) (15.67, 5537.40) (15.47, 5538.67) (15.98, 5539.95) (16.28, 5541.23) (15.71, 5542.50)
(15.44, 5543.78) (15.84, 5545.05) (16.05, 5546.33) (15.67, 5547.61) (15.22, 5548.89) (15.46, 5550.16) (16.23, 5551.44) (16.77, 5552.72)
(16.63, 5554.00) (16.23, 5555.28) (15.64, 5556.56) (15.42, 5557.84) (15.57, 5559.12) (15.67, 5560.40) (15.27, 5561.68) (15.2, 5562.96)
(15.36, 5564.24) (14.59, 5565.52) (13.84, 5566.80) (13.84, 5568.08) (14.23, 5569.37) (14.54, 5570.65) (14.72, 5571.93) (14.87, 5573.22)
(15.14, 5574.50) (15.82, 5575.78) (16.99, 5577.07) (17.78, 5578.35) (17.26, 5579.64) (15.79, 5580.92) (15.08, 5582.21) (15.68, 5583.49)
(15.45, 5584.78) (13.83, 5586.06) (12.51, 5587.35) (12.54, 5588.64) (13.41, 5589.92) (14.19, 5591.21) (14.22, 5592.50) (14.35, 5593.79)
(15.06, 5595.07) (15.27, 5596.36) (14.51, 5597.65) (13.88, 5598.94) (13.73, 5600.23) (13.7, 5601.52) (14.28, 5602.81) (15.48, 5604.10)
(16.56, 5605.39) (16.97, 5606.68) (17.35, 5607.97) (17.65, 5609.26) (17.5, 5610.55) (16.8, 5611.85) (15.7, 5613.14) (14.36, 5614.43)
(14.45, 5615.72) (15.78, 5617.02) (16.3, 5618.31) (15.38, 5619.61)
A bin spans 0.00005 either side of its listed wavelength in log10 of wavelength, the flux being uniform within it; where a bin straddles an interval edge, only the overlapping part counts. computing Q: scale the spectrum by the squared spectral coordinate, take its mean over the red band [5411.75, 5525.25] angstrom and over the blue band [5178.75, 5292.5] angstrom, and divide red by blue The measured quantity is 1.32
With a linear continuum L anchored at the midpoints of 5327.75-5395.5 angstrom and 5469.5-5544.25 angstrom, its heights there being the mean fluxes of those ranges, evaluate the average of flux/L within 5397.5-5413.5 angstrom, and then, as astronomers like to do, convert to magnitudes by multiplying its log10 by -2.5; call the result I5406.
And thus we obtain 0.09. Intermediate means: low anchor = 14.2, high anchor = 15.1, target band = 13.3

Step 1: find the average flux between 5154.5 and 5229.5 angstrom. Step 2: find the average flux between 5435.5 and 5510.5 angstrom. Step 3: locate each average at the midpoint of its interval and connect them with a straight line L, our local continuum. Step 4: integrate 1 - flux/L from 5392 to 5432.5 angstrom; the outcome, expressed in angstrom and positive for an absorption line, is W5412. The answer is -1.4 angstrom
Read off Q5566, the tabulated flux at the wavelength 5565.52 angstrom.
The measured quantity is 14.59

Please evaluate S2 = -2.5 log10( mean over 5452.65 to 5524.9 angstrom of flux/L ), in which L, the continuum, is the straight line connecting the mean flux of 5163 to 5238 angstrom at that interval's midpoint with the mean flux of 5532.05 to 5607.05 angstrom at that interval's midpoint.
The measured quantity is -0.06 mag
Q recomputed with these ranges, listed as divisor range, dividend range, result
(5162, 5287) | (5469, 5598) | 1.51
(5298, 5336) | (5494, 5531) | 1.13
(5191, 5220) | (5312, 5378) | 1.38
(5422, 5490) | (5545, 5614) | 1.11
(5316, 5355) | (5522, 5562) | 1.25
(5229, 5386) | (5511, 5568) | 1.21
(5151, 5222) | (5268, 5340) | 1.60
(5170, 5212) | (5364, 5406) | 1.84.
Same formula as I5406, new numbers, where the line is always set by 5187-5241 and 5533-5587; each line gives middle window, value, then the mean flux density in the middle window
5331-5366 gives -0.087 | 14.3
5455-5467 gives 0.021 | 14.2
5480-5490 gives -0.051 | 15.5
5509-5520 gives 0.030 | 14.7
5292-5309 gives -0.156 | 14.6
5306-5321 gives -0.193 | 15.3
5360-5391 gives -0.072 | 14.4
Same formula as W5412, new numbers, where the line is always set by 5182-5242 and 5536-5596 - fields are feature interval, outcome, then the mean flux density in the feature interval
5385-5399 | -1.1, 14.3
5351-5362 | -2.2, 15.5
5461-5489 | -0.9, 14.7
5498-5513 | -0.3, 14.9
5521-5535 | -0.7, 15.5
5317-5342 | -1.1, 13.2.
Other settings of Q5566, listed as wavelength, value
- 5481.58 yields 15.13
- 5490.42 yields 15.2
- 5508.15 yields 15.13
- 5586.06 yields 13.83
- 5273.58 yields 14.03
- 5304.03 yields 16.37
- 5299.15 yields 13.21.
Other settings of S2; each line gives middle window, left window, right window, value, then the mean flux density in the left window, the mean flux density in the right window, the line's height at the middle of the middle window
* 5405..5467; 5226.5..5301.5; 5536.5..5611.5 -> 0.026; 13.5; 15.3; 14.5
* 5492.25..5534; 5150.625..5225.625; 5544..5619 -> -0.061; 9.32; 15.3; 14.3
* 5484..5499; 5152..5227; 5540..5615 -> -0.091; 9.37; 15.3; 14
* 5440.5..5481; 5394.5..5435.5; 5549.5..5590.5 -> 0.013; 14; 15.2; 14.4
